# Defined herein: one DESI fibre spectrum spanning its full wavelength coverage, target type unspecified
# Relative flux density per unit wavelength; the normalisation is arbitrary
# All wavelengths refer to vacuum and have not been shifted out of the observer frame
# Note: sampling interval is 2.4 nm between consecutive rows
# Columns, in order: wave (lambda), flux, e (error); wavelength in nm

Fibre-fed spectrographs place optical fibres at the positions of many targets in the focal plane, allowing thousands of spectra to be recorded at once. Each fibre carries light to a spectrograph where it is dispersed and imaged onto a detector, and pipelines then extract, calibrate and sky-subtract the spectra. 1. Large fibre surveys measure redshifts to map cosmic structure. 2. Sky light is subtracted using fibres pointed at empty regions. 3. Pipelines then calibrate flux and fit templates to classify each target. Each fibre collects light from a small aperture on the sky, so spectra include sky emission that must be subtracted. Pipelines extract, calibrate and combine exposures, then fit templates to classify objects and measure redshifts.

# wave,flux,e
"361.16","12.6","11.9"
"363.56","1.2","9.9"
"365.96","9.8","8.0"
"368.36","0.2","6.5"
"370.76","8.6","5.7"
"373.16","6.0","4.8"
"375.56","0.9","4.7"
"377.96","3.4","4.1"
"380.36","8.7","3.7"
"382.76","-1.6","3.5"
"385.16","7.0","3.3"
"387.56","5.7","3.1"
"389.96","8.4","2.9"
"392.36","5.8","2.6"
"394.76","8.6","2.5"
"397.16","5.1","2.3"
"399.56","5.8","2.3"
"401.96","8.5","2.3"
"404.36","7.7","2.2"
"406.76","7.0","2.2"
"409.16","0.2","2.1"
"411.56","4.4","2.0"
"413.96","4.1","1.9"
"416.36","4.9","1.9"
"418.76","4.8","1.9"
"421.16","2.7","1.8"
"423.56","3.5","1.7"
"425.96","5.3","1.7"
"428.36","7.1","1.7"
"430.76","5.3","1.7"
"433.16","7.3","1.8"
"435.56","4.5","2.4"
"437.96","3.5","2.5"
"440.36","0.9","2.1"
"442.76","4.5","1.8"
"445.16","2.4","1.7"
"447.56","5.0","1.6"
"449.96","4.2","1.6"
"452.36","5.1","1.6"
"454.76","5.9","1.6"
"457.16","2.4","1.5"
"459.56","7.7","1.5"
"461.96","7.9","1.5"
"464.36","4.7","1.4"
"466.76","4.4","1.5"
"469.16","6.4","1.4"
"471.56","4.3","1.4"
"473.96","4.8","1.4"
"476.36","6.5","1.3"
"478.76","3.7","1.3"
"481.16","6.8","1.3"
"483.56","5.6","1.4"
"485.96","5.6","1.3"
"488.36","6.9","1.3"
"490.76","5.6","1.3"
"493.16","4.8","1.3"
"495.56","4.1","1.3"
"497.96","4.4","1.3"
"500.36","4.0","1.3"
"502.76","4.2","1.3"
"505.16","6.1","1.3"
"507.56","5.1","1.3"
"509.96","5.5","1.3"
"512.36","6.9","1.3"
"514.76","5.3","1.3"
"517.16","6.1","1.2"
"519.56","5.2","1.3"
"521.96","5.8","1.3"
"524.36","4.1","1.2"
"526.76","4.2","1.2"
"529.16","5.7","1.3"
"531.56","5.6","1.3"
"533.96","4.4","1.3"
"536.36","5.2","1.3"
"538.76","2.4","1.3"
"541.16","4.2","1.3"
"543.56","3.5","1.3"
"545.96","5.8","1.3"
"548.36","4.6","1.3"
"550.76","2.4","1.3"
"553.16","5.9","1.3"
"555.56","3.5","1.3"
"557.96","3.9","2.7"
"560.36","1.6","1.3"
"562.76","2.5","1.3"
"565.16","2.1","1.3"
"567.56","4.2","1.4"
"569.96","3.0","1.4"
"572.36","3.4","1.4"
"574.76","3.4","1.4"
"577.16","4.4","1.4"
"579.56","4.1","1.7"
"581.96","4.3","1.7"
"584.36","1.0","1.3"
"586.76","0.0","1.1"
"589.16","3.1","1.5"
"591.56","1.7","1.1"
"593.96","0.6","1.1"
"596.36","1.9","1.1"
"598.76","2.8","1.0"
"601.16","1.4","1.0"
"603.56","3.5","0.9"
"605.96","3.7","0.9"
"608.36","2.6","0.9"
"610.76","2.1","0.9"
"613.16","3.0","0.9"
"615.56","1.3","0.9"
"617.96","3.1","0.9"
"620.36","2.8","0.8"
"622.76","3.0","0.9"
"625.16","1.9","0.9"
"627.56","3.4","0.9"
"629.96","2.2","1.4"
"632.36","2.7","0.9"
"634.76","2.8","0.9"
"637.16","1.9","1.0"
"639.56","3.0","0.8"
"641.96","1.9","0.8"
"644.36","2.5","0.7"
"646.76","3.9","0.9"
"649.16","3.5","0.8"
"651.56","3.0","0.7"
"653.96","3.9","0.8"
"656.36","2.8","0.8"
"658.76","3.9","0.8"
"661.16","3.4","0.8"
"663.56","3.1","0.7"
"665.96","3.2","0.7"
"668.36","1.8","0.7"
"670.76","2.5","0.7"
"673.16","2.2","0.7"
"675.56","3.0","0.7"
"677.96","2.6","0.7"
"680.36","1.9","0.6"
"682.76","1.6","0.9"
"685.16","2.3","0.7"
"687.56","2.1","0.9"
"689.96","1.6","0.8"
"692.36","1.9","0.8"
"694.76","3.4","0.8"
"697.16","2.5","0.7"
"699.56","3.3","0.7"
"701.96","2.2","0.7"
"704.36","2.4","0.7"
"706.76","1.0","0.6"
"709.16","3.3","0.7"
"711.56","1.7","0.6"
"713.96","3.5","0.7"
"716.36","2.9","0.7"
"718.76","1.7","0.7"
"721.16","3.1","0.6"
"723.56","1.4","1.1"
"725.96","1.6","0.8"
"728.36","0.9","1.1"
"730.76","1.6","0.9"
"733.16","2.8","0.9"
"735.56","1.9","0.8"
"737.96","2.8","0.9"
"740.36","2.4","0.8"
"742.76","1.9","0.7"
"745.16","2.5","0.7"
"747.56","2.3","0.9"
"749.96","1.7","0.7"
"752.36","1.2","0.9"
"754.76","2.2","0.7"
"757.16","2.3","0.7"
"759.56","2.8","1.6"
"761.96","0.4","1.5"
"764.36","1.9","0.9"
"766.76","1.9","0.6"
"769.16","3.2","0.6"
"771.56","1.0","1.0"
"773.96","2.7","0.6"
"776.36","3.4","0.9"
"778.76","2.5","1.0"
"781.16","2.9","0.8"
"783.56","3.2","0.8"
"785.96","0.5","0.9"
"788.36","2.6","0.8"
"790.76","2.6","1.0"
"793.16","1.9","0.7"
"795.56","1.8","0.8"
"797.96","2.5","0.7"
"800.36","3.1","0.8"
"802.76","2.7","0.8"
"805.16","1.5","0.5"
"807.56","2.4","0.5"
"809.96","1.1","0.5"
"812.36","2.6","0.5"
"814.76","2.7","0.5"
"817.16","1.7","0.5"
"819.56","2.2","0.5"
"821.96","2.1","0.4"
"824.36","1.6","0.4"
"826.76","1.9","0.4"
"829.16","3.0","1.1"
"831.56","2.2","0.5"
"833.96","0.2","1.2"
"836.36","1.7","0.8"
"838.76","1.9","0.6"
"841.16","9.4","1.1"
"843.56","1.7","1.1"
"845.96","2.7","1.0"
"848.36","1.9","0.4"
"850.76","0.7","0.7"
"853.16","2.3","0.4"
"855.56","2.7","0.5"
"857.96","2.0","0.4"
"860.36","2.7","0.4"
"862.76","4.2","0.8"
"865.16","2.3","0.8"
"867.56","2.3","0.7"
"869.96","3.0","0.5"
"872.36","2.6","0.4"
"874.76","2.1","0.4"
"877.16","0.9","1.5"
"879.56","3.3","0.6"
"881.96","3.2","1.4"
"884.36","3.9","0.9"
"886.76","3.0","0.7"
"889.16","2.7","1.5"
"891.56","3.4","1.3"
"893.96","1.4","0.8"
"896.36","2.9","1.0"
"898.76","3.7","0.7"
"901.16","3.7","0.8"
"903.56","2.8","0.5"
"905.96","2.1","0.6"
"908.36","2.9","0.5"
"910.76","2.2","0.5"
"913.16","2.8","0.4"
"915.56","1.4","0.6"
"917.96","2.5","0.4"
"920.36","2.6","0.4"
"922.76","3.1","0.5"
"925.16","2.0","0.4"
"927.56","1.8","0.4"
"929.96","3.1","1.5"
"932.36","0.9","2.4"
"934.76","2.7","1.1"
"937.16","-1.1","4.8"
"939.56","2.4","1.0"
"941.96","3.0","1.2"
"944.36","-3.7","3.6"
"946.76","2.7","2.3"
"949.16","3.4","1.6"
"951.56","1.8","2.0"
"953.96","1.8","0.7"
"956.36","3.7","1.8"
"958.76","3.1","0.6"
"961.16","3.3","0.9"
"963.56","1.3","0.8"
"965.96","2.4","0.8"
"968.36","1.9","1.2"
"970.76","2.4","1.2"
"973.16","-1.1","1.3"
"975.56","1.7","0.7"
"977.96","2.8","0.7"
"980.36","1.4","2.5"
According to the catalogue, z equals 1.26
